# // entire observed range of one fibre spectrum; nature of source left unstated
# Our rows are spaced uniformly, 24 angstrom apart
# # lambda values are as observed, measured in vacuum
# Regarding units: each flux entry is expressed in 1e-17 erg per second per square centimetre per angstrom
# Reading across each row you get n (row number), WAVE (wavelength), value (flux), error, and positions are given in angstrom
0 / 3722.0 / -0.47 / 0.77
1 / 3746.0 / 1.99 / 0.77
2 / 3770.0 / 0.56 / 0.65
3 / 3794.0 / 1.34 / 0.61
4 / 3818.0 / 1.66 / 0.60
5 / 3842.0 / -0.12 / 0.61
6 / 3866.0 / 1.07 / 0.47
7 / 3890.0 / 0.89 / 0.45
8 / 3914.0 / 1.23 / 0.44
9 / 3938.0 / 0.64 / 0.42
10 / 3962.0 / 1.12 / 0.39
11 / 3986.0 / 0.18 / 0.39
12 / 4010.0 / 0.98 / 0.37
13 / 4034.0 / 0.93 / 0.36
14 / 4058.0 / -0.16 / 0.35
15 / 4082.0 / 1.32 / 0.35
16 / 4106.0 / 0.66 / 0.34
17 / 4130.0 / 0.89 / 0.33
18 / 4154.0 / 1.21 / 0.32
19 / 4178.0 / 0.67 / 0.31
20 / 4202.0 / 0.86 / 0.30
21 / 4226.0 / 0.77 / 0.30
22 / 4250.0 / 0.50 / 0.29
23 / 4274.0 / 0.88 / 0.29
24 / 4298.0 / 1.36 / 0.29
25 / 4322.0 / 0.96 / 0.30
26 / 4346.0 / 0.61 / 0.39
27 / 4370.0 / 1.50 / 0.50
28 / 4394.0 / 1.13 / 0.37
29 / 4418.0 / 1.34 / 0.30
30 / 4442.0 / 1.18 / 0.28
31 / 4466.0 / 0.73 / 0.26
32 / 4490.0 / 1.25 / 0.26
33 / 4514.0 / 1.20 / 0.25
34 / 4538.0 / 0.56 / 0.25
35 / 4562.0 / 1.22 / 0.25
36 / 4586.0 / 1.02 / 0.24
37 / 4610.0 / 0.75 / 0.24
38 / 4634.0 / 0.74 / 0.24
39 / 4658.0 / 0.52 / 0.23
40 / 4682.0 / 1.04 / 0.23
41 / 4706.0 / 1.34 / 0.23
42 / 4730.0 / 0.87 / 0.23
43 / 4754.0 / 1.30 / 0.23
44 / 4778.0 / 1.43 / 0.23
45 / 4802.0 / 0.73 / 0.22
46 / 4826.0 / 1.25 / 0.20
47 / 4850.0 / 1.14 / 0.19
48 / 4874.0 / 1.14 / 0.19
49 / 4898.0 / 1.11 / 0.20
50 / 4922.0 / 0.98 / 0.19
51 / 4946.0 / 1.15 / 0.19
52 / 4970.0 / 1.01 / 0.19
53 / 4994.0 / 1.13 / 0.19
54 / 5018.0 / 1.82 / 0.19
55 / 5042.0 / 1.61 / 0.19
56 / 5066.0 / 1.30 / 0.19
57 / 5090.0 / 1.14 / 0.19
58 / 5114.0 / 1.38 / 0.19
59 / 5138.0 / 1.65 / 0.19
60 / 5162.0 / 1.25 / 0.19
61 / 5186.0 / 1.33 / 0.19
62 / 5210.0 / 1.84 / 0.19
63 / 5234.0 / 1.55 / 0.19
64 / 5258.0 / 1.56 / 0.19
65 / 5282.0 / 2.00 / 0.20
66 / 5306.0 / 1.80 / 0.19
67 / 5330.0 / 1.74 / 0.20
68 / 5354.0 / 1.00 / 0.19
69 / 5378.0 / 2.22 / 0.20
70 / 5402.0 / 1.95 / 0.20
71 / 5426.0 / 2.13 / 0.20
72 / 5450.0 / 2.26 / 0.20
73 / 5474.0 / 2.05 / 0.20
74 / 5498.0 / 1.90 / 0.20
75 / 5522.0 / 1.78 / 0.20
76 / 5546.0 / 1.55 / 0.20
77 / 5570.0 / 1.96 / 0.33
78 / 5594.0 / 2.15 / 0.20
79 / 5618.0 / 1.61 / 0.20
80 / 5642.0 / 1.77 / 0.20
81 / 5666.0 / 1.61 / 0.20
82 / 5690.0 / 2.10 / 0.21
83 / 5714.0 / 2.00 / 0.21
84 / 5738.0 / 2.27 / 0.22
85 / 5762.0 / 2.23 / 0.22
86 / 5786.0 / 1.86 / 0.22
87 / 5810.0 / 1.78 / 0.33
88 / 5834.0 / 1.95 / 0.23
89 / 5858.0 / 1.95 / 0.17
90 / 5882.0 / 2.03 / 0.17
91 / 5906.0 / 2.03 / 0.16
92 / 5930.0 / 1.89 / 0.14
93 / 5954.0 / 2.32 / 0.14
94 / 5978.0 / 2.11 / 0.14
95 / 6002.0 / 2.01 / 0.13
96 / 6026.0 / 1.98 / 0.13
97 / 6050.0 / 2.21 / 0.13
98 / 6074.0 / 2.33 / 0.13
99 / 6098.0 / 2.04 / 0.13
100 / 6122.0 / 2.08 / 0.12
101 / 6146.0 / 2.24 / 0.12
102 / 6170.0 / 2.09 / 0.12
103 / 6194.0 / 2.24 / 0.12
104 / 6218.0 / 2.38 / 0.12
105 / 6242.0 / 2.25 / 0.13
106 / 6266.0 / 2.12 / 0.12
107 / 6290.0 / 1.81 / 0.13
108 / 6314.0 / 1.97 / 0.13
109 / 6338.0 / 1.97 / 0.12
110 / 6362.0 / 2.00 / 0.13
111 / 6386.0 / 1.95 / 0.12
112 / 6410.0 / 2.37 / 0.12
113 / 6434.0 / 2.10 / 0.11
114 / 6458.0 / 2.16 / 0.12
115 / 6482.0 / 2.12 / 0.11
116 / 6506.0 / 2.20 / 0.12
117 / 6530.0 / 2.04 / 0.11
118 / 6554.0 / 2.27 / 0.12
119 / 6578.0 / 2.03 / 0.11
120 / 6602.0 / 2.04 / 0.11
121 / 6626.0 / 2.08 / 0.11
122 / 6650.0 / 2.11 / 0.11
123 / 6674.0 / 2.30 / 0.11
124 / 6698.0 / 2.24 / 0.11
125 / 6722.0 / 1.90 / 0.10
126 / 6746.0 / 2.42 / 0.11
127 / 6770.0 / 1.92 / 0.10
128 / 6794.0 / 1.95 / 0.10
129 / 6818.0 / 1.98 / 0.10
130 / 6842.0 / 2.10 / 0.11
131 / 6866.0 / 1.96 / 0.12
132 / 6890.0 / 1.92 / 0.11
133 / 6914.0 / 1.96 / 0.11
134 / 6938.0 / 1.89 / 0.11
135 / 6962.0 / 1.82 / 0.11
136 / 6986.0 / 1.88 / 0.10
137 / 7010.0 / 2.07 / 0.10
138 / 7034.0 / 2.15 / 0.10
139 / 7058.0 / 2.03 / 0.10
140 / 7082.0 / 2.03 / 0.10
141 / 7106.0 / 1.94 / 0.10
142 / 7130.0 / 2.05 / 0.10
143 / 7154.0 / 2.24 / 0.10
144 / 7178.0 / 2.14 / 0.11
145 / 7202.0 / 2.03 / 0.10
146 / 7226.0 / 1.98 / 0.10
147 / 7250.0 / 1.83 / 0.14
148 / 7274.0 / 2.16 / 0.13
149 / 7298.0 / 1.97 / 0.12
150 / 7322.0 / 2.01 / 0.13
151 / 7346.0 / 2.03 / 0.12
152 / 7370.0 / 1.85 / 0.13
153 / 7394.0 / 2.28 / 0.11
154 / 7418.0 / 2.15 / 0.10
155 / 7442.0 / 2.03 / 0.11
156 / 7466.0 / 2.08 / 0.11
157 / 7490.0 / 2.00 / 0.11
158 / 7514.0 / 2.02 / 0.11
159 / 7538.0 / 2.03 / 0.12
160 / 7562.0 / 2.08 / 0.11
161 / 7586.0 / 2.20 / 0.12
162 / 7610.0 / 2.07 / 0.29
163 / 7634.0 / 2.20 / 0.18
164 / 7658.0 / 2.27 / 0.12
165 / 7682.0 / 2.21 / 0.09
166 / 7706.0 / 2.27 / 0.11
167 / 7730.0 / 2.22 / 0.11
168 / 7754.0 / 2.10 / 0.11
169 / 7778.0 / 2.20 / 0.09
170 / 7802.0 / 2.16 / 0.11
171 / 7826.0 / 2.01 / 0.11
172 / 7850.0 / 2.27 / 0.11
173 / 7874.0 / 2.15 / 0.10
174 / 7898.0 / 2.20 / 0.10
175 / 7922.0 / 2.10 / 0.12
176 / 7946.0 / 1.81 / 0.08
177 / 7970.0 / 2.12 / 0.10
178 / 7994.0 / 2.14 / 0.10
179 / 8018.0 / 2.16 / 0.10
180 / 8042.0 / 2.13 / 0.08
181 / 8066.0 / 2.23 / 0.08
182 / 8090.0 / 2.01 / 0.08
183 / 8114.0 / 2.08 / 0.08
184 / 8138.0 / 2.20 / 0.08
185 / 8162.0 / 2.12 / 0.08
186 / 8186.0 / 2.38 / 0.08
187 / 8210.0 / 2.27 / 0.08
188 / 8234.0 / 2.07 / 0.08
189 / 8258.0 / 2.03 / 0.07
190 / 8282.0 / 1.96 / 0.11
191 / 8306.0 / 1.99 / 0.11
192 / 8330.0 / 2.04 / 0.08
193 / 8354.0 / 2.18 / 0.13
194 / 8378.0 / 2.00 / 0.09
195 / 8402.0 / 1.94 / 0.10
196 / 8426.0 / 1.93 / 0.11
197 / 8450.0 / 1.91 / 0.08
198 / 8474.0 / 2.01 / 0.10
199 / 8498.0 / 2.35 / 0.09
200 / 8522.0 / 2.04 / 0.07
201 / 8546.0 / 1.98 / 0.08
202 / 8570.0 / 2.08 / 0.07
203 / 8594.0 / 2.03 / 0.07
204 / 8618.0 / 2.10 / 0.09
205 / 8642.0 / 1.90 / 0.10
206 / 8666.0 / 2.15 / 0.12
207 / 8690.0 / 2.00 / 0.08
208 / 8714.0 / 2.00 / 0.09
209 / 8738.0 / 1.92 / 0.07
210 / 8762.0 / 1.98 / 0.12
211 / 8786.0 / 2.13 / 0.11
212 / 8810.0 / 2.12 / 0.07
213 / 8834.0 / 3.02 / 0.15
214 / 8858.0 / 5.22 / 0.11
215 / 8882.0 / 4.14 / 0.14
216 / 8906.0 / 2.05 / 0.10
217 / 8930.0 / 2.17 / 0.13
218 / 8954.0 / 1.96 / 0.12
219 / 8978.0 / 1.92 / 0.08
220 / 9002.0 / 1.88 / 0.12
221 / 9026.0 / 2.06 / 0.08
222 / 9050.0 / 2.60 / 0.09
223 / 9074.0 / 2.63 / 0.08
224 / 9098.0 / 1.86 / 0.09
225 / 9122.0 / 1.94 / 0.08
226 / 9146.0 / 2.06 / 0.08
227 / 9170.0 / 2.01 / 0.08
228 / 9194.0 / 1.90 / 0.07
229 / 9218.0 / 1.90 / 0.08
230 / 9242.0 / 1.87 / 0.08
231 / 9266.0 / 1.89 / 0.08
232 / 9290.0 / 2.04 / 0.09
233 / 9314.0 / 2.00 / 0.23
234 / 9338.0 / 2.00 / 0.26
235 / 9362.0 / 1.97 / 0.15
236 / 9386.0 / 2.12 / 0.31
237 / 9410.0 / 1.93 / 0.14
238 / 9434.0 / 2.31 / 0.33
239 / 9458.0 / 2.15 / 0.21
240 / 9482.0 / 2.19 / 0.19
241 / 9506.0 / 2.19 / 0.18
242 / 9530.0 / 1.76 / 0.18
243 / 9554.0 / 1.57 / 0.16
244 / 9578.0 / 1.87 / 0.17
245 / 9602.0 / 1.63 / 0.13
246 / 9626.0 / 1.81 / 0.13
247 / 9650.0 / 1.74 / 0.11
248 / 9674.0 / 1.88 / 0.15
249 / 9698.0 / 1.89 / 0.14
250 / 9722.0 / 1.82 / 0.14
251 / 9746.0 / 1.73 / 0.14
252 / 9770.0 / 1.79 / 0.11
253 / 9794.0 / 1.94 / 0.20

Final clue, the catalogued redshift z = 0.348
